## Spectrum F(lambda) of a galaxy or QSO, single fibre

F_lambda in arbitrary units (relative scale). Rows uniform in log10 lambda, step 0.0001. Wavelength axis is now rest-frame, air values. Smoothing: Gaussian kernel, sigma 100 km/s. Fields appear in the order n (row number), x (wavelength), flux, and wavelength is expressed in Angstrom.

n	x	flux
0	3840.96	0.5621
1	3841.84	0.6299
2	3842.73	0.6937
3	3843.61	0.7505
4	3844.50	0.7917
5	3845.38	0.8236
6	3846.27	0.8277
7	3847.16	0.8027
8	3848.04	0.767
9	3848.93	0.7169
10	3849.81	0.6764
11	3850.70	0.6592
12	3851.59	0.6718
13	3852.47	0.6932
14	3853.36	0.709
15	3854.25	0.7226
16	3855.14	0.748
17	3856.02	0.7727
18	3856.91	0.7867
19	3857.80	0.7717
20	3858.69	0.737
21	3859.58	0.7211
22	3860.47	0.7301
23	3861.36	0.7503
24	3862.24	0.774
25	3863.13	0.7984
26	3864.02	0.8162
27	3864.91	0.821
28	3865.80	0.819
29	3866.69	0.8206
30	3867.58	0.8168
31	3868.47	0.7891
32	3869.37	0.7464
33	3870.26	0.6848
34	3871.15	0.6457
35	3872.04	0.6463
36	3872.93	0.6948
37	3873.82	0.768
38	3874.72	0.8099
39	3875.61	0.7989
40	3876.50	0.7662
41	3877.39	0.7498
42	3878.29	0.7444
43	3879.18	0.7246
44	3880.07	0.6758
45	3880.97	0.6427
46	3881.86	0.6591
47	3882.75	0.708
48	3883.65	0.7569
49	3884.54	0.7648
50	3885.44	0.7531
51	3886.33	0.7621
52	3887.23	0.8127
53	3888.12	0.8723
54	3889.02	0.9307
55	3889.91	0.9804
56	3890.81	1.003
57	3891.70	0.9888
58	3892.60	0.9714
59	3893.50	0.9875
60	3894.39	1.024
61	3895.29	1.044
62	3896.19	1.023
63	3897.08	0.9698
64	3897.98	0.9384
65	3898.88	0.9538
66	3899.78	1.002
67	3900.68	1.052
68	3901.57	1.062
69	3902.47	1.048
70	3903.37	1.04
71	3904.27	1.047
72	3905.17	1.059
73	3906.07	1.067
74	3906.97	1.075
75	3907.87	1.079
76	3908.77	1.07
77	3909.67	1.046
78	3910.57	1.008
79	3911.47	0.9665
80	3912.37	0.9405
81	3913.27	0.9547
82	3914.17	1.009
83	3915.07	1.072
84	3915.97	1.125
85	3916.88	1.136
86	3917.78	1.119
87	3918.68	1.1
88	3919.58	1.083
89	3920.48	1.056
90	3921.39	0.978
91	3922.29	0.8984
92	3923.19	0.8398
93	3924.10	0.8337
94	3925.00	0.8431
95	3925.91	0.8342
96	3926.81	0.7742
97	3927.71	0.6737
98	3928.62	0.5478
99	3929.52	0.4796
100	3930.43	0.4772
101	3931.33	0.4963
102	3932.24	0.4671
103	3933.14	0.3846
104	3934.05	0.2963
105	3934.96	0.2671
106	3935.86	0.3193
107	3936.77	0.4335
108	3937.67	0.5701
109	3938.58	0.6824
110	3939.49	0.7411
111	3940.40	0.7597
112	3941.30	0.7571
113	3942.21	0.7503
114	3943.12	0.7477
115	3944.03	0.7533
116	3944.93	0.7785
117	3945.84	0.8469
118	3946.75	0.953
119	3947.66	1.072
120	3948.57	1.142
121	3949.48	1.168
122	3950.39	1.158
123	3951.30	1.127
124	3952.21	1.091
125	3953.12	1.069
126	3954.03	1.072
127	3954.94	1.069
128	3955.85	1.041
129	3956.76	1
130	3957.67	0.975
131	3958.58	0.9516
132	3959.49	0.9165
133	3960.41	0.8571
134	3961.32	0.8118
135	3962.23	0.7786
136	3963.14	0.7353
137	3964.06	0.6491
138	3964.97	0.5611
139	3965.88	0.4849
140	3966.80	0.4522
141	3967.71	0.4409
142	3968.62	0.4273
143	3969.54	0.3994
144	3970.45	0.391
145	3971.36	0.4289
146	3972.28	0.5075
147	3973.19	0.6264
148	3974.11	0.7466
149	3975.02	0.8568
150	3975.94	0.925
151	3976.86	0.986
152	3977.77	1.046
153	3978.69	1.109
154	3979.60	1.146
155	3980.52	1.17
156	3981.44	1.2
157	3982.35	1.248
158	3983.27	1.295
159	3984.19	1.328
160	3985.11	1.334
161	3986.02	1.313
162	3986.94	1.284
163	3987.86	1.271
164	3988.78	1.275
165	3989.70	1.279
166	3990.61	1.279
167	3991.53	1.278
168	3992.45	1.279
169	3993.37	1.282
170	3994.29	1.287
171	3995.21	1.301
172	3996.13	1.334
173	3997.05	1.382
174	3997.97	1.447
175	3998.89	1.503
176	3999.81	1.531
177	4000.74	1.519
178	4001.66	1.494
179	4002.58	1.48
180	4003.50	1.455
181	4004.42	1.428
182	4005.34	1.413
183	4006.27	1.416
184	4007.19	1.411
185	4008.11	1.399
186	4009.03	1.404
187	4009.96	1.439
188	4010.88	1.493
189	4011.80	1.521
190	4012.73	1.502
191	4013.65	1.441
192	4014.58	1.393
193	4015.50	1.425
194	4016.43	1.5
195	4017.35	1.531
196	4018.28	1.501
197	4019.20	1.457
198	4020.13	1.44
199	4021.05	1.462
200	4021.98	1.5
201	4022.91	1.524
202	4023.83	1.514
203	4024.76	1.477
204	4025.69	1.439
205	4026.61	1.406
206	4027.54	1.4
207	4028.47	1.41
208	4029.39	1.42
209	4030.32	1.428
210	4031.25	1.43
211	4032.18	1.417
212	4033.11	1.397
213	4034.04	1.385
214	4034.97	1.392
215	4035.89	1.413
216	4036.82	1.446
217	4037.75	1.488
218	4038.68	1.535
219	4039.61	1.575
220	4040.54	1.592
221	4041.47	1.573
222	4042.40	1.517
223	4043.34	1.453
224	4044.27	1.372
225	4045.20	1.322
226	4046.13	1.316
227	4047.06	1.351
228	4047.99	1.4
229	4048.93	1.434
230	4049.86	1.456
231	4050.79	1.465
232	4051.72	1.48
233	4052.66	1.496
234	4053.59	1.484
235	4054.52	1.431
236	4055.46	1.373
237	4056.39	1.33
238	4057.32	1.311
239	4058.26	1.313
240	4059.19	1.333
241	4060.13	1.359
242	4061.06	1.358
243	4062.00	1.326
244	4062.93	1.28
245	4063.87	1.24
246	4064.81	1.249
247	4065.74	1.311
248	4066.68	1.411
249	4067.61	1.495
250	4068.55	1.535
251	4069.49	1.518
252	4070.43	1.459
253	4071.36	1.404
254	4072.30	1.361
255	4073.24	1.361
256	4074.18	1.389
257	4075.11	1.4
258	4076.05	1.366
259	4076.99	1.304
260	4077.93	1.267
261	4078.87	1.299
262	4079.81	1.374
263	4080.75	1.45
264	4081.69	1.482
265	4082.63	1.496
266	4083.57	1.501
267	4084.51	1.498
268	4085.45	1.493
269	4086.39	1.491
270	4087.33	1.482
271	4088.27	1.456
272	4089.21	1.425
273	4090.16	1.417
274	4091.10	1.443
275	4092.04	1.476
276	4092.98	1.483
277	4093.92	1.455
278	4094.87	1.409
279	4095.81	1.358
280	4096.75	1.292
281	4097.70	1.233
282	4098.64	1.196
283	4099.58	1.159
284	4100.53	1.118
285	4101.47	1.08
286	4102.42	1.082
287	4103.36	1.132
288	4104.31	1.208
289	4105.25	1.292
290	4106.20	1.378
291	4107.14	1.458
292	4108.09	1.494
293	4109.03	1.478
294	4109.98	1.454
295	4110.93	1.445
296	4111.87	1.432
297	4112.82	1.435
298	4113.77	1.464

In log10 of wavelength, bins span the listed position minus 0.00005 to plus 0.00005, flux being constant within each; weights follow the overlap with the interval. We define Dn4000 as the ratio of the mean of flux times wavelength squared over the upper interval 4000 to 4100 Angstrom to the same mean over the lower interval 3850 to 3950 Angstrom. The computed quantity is 1.9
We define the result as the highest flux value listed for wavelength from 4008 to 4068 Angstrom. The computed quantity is 1.592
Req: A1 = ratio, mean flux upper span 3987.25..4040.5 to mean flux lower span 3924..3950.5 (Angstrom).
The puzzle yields 2.06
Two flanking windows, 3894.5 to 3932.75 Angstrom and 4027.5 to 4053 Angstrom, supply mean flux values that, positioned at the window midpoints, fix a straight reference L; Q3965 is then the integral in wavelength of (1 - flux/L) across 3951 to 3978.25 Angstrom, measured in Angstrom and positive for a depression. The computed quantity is 8.5 Angstrom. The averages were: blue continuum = 0.935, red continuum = 1.44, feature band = 0.779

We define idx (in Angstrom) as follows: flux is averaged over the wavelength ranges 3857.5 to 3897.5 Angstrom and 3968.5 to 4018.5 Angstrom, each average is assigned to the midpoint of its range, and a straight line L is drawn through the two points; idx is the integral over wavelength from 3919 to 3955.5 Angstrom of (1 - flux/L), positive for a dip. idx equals 8.71 Angstrom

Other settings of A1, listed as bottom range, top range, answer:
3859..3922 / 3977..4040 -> 1.55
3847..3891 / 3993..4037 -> 1.90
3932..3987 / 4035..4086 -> 1.69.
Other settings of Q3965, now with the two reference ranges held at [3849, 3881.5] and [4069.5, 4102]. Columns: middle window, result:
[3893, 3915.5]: -4.4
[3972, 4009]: -4.8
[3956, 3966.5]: 2.3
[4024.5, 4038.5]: -2.3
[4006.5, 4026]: -4.7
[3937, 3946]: 2.2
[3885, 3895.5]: -1.4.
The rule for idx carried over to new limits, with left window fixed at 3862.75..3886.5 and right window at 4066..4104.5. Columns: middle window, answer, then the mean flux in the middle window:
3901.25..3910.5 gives -2.4 Angstrom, 1.06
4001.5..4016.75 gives -4.0 Angstrom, 1.45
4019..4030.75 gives -2.6 Angstrom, 1.45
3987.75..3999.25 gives -2.3 Angstrom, 1.32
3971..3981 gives 1.7 Angstrom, 0.872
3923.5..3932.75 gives 2.7 Angstrom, 0.644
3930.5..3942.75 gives 5.3 Angstrom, 0.533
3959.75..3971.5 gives 5.0 Angstrom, 0.58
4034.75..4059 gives -3.4 Angstrom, 1.44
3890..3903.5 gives -3.2 Angstrom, 1.01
